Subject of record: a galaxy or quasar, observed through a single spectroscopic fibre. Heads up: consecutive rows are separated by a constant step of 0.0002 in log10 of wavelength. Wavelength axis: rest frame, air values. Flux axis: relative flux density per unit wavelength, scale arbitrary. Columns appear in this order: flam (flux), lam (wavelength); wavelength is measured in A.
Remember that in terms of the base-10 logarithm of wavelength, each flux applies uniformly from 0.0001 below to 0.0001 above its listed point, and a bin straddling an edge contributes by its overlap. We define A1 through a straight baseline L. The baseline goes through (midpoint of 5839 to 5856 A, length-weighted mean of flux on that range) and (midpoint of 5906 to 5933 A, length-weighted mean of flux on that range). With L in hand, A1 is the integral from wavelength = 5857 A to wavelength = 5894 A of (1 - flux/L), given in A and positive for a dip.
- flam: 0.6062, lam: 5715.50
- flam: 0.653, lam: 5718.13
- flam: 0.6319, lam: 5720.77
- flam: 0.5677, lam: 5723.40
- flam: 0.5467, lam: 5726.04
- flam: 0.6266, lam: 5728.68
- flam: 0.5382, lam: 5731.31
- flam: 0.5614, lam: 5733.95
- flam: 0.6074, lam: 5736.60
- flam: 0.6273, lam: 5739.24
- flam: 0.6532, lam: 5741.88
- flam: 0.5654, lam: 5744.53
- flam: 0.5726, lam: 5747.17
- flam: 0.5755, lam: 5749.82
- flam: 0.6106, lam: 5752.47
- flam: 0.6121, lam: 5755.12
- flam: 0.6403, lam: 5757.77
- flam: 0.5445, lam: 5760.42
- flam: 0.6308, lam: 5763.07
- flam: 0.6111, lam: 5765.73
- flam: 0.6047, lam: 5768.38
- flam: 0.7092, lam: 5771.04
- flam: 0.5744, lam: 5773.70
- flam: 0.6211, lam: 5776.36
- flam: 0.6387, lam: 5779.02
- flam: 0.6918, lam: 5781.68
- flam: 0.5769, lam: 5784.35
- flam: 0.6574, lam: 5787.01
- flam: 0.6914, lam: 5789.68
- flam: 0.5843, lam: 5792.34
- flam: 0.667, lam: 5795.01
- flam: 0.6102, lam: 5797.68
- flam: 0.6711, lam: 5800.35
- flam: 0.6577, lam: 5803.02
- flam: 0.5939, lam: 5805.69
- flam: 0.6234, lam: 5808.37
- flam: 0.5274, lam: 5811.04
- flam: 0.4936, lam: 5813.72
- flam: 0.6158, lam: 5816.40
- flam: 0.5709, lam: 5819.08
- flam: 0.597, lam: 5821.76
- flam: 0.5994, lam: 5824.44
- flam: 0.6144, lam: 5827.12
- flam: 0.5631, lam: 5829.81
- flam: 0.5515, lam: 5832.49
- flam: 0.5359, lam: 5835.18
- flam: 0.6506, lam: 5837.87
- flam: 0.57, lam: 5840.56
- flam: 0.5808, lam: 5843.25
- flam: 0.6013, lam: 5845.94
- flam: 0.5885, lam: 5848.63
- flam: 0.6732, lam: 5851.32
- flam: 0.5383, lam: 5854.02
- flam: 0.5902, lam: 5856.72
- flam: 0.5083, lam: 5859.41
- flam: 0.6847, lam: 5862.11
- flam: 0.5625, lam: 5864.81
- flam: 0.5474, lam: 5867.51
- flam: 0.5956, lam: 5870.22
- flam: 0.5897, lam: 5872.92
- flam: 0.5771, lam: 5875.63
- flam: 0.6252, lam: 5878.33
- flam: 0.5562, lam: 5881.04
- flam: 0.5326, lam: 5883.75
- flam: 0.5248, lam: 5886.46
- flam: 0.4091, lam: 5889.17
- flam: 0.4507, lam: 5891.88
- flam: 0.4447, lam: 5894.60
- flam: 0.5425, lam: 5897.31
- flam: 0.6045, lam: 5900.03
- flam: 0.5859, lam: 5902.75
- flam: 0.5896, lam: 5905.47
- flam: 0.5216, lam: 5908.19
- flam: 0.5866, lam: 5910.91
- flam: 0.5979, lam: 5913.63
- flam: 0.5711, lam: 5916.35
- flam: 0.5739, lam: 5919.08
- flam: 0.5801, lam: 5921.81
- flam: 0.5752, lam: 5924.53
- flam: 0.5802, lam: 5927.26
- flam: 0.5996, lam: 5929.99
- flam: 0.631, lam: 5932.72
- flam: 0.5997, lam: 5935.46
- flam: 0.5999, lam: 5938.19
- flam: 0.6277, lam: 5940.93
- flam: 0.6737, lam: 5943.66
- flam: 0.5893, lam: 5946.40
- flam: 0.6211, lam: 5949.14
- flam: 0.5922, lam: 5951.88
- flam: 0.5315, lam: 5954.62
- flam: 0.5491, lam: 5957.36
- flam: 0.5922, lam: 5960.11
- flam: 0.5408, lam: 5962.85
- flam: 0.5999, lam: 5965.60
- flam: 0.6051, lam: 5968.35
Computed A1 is 2.4 A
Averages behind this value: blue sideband 0.593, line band 0.55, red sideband 0.58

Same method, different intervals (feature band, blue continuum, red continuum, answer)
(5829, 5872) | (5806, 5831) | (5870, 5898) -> -2.3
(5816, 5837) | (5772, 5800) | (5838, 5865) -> 1.0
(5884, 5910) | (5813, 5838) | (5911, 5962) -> 2.9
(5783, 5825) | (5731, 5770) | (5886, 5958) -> -1.3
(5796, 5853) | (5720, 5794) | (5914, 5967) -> 0.8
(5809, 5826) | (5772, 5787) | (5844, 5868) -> 1.1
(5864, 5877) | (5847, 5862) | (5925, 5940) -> 0.4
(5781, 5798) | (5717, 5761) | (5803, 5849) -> -1.5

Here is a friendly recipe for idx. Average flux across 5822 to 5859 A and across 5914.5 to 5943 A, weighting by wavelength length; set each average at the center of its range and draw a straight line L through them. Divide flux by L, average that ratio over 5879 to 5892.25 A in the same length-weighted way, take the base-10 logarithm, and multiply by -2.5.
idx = 0.17 mag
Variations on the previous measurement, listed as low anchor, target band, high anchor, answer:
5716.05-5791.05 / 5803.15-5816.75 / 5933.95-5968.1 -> 0.06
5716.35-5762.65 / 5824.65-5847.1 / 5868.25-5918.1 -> -0.03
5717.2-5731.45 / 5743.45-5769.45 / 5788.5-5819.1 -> 0.01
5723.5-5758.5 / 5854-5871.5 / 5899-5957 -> 0.03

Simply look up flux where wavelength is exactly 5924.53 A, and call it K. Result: 0.5752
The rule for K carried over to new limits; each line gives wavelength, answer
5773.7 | 0.5744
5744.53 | 0.5654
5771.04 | 0.7092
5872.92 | 0.5897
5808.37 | 0.6234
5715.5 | 0.6062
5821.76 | 0.597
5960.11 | 0.5922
